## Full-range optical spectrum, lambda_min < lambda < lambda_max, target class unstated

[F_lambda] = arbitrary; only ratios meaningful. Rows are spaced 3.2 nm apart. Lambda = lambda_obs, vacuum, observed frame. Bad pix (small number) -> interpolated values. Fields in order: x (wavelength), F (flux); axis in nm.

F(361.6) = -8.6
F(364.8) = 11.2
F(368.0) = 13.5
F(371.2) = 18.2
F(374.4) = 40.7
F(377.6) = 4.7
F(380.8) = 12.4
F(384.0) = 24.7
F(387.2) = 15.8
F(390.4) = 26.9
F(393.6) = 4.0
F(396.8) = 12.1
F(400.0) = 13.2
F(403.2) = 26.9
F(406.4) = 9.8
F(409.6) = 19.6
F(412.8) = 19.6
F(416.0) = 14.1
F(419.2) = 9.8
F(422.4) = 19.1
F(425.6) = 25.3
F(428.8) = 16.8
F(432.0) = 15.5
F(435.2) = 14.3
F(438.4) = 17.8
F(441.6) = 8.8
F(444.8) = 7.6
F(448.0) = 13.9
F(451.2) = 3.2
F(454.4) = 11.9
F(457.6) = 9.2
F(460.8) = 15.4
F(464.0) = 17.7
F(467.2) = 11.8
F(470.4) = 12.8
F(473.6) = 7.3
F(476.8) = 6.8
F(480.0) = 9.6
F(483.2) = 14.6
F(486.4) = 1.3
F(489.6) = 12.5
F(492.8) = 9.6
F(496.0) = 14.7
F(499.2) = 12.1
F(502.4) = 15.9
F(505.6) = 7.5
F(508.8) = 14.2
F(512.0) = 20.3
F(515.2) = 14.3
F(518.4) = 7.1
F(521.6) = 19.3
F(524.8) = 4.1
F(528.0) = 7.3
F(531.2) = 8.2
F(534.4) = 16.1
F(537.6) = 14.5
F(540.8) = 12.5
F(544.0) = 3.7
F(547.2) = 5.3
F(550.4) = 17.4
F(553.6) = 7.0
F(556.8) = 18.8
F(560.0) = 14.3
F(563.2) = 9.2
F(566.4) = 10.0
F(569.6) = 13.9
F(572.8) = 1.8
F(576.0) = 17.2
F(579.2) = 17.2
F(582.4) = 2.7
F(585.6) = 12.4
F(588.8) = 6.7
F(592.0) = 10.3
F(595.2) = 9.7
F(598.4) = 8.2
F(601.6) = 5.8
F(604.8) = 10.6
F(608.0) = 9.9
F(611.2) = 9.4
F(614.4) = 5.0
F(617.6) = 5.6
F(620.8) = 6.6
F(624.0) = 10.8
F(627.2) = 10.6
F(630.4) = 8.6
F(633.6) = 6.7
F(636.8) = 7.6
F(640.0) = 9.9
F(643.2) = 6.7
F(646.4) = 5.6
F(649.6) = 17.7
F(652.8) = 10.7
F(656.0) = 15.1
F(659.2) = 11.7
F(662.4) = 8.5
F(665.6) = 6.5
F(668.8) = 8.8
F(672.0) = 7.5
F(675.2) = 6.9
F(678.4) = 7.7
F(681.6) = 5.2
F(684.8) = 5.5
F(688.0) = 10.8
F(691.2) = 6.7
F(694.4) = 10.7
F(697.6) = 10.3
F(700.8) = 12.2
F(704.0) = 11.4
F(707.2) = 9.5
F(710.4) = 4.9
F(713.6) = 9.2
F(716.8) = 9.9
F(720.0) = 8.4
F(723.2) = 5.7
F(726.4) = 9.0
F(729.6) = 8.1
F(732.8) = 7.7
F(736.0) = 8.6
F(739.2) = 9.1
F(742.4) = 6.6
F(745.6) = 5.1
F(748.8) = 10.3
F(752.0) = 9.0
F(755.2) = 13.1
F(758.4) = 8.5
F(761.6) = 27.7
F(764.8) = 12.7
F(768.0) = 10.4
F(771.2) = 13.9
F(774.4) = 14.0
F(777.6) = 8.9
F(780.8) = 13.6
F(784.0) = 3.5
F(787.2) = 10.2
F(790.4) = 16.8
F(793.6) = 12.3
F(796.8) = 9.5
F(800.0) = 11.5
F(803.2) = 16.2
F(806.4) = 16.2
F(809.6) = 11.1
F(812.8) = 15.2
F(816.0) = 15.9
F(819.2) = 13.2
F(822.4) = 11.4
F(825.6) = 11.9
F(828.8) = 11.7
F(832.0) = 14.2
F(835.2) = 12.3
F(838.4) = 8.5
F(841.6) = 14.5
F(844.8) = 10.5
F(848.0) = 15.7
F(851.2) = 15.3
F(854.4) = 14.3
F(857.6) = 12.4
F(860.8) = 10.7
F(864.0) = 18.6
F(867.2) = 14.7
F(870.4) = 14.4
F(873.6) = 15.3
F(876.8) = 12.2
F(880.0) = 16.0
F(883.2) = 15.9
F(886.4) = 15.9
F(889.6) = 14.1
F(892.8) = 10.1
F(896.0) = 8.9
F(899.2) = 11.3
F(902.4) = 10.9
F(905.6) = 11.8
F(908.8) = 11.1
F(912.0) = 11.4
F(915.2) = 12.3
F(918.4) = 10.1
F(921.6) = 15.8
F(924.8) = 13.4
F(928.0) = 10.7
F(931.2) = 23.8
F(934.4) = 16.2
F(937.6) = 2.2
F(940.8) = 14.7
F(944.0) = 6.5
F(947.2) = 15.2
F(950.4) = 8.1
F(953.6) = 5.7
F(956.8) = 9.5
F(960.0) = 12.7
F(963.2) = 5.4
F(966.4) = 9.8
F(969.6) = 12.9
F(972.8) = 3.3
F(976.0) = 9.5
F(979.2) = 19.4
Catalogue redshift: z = 1.044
